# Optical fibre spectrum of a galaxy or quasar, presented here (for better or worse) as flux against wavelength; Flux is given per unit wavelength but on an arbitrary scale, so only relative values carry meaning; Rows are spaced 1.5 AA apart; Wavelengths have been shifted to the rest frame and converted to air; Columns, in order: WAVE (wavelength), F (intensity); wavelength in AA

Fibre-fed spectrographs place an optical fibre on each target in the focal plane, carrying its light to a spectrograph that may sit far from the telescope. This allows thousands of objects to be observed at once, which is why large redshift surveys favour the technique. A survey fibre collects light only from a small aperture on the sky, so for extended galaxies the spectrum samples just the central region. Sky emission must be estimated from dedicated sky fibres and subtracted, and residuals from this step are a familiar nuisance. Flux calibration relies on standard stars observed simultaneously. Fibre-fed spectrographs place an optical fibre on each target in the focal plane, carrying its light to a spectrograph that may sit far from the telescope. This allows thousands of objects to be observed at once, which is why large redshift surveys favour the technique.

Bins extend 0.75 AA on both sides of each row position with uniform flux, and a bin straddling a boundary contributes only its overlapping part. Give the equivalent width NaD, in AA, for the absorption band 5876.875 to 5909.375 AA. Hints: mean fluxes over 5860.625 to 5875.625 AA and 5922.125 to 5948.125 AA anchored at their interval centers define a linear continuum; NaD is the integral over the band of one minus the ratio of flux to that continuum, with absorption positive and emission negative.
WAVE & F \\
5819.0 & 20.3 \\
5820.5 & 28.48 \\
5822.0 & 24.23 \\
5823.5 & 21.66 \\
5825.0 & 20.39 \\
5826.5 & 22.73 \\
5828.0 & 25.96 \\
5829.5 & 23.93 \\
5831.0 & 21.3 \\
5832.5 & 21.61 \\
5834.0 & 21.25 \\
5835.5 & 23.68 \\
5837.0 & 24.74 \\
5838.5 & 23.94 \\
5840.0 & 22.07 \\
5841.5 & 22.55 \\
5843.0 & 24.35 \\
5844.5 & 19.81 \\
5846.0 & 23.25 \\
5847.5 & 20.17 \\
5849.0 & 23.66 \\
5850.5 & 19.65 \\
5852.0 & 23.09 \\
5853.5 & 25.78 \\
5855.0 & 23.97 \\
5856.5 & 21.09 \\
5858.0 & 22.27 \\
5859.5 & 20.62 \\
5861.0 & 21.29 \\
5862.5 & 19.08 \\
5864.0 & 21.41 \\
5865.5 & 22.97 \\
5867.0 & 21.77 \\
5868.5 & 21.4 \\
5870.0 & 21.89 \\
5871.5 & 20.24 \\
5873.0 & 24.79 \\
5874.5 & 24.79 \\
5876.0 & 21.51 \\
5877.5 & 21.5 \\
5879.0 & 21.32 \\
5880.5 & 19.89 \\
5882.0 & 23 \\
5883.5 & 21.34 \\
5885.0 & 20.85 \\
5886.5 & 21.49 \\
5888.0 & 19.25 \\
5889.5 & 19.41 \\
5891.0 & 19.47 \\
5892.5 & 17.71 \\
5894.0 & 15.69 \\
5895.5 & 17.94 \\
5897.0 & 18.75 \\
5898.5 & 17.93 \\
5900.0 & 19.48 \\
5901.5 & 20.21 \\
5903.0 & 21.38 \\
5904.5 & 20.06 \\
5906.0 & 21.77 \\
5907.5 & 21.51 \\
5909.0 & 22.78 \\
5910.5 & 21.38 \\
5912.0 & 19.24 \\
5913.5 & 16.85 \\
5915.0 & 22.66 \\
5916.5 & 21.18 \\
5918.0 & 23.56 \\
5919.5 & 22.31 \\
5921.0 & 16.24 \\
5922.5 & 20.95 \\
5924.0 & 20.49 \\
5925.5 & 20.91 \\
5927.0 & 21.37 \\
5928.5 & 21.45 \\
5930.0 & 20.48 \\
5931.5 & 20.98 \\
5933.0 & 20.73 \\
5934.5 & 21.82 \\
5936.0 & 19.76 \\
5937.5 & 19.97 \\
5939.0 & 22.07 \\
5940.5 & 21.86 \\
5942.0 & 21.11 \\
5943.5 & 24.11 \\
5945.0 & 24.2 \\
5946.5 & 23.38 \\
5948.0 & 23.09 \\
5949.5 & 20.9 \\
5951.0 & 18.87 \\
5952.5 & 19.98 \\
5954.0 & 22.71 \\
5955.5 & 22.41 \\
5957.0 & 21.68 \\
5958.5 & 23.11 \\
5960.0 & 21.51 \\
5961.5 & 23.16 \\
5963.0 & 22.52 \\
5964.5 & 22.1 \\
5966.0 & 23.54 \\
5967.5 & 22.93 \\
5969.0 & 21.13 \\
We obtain 2.6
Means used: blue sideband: 22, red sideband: 21.6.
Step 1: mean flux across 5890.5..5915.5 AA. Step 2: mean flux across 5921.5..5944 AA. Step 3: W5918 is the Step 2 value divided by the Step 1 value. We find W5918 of 1.1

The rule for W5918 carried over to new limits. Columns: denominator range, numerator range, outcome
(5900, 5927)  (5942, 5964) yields 1.07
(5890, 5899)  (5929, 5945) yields 1.19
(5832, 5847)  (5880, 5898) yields 0.86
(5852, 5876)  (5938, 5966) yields 1.00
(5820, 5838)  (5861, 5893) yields 0.91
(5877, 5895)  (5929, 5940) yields 1.04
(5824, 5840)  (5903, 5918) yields 0.92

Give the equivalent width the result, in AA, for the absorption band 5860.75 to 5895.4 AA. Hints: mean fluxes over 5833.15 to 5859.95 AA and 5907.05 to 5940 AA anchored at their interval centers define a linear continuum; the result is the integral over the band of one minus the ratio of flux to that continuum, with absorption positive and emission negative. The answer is 1.55 AA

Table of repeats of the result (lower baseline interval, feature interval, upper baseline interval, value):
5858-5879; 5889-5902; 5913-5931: 1.7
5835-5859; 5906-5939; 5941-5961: 2.1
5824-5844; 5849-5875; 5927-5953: 0.4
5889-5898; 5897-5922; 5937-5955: -1.6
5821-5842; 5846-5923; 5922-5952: 4.2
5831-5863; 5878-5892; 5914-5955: 0.8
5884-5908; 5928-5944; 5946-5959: -0.1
